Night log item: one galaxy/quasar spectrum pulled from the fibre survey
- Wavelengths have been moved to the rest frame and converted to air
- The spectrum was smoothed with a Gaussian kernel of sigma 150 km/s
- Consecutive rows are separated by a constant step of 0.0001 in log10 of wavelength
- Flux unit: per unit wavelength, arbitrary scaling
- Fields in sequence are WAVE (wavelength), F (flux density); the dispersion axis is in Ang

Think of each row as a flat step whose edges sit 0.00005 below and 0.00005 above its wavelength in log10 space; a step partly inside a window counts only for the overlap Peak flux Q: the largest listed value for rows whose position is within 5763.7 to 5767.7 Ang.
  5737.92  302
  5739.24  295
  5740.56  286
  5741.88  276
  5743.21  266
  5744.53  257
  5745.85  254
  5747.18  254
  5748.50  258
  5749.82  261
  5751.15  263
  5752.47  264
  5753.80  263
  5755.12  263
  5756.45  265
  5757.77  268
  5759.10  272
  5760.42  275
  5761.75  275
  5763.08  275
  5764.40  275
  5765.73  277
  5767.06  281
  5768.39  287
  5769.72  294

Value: 281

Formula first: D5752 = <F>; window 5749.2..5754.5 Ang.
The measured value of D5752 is 263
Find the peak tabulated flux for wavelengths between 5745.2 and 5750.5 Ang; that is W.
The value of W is 261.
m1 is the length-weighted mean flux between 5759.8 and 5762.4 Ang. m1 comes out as 275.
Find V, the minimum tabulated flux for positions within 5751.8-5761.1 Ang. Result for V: 263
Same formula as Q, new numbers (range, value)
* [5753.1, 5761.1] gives 275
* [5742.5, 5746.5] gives 266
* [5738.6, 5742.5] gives 295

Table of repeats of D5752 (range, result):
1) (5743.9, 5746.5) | 256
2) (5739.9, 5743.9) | 276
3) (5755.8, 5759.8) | 269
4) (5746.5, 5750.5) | 257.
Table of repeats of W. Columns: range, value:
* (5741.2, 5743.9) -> 276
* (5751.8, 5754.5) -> 264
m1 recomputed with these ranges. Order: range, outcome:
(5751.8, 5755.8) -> 263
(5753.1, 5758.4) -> 265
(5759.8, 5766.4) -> 275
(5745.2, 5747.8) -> 253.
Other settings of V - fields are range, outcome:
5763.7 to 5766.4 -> 275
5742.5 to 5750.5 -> 254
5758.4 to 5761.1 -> 272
